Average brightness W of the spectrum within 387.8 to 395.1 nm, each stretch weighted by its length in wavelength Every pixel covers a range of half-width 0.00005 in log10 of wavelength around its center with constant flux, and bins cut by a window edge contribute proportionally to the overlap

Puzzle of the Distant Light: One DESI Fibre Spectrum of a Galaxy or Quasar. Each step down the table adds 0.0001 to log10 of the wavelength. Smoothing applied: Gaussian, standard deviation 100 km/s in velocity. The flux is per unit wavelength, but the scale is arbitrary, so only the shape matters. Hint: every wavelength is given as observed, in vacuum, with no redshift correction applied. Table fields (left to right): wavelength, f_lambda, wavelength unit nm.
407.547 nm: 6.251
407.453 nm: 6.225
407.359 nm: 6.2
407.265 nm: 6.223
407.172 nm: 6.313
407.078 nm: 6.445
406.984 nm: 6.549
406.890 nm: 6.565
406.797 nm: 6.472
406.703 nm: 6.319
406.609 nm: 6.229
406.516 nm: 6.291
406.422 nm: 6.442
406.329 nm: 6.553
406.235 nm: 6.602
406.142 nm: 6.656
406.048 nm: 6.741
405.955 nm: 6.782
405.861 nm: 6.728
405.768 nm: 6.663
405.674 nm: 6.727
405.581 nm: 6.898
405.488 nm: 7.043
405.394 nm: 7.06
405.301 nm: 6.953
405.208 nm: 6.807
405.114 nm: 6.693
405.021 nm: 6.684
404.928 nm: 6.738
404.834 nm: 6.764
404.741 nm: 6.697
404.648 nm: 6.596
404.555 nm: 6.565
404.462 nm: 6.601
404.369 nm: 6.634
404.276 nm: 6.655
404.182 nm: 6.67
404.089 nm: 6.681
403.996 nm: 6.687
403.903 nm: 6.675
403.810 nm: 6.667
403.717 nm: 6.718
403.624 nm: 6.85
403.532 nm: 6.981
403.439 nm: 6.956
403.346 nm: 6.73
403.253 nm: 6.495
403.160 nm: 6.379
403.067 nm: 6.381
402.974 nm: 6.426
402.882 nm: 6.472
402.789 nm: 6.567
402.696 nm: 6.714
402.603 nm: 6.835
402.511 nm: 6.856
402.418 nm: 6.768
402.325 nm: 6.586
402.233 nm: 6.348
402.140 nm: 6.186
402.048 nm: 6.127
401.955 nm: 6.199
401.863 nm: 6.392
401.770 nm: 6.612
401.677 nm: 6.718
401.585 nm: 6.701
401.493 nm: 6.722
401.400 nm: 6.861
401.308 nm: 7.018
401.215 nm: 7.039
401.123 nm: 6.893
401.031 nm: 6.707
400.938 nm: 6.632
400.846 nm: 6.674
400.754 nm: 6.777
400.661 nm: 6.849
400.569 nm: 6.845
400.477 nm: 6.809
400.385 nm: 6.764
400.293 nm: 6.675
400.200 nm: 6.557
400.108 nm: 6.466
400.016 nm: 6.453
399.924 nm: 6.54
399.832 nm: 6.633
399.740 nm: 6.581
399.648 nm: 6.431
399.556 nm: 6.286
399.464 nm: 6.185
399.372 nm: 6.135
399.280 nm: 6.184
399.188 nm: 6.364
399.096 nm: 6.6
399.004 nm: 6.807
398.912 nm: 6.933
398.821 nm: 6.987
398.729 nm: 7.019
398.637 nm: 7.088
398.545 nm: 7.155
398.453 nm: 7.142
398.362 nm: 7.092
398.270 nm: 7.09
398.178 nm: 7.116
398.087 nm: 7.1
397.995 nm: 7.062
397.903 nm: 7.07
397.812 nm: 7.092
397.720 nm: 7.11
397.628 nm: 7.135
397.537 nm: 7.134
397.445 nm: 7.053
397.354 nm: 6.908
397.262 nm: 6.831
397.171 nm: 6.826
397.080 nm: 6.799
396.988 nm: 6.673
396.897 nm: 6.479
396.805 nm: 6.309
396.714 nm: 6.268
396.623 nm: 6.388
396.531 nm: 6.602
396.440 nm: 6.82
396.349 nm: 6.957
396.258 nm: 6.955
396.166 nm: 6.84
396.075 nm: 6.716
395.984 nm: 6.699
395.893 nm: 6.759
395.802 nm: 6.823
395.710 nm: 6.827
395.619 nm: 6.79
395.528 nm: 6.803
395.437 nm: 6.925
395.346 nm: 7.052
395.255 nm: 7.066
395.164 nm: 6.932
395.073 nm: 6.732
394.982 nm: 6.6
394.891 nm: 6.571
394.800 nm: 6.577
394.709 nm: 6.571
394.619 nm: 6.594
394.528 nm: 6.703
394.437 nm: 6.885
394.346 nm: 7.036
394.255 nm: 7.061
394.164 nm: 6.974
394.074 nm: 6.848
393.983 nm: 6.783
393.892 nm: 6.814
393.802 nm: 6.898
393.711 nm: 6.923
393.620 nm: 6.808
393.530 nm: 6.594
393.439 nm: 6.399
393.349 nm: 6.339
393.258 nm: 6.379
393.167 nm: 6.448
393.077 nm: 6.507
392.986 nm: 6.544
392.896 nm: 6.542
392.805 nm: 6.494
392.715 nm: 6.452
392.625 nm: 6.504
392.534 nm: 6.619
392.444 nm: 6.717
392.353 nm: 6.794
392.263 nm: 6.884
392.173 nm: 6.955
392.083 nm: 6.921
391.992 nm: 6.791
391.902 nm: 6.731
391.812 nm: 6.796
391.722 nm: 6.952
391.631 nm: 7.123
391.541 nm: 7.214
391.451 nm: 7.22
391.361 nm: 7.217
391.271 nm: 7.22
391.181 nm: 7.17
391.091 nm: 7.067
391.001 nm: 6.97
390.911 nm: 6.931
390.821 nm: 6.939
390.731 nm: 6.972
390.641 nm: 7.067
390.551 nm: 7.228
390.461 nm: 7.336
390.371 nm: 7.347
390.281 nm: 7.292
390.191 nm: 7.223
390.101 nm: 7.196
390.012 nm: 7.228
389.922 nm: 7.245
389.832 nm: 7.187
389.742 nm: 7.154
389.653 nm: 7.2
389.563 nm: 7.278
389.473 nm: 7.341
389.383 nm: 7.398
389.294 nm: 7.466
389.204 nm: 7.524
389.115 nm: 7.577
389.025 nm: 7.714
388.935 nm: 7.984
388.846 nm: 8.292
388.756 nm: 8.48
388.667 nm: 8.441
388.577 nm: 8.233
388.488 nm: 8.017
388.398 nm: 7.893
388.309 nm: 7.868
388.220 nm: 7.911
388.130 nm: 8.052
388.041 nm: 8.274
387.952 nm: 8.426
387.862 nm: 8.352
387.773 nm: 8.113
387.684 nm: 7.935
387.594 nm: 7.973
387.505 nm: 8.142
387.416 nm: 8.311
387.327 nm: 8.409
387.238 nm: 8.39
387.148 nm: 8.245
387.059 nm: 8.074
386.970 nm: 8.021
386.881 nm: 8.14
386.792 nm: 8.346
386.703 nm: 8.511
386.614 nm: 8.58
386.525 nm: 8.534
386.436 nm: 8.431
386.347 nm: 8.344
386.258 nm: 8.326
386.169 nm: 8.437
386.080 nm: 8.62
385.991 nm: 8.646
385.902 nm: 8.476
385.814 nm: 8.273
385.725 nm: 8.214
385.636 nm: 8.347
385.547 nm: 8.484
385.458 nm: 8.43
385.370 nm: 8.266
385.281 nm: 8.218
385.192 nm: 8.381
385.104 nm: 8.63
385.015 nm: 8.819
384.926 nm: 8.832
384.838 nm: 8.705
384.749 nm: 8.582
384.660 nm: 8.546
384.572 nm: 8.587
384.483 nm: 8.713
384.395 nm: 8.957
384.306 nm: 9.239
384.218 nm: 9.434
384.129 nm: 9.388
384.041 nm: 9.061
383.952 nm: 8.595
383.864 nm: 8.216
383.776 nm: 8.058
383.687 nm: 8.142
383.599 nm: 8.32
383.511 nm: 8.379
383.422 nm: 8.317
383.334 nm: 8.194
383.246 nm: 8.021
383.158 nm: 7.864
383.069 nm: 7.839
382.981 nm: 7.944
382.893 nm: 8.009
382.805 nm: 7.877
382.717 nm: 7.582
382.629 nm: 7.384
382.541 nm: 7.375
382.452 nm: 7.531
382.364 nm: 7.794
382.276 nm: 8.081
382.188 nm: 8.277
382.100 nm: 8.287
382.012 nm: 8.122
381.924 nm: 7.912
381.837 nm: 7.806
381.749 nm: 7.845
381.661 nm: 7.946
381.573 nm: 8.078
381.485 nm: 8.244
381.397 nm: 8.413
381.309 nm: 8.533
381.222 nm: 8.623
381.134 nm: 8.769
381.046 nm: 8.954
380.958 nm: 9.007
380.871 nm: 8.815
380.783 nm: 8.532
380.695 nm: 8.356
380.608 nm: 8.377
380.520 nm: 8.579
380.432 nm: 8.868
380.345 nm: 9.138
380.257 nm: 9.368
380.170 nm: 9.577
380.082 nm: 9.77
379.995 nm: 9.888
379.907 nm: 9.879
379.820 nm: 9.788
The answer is 7.14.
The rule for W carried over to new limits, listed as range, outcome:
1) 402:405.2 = 6.63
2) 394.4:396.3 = 6.78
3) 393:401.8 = 6.76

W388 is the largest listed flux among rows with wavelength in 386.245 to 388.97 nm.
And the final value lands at 8.58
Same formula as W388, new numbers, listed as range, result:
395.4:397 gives 6.957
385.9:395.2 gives 8.646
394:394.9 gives 7.061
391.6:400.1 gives 7.155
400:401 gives 6.849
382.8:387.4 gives 9.434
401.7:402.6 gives 6.856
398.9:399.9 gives 6.933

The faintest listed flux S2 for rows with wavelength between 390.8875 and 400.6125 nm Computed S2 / 6.135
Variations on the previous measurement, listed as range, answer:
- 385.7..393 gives 6.452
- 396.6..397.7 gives 6.268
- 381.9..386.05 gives 7.375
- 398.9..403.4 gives 6.127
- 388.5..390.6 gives 7.154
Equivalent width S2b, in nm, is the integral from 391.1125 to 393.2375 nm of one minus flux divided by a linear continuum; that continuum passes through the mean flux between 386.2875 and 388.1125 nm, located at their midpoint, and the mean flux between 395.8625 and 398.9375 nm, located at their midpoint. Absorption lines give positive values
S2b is 0.220 nm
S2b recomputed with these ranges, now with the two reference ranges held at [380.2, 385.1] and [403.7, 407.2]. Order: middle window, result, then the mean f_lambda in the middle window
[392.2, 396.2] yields 0.416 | 6.73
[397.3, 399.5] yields 0.087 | 6.9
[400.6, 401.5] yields 0.021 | 6.82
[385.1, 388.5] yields -0.087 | 8.28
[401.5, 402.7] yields 0.063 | 6.54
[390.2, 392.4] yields 0.193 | 7.05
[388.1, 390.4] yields 0.074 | 7.63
